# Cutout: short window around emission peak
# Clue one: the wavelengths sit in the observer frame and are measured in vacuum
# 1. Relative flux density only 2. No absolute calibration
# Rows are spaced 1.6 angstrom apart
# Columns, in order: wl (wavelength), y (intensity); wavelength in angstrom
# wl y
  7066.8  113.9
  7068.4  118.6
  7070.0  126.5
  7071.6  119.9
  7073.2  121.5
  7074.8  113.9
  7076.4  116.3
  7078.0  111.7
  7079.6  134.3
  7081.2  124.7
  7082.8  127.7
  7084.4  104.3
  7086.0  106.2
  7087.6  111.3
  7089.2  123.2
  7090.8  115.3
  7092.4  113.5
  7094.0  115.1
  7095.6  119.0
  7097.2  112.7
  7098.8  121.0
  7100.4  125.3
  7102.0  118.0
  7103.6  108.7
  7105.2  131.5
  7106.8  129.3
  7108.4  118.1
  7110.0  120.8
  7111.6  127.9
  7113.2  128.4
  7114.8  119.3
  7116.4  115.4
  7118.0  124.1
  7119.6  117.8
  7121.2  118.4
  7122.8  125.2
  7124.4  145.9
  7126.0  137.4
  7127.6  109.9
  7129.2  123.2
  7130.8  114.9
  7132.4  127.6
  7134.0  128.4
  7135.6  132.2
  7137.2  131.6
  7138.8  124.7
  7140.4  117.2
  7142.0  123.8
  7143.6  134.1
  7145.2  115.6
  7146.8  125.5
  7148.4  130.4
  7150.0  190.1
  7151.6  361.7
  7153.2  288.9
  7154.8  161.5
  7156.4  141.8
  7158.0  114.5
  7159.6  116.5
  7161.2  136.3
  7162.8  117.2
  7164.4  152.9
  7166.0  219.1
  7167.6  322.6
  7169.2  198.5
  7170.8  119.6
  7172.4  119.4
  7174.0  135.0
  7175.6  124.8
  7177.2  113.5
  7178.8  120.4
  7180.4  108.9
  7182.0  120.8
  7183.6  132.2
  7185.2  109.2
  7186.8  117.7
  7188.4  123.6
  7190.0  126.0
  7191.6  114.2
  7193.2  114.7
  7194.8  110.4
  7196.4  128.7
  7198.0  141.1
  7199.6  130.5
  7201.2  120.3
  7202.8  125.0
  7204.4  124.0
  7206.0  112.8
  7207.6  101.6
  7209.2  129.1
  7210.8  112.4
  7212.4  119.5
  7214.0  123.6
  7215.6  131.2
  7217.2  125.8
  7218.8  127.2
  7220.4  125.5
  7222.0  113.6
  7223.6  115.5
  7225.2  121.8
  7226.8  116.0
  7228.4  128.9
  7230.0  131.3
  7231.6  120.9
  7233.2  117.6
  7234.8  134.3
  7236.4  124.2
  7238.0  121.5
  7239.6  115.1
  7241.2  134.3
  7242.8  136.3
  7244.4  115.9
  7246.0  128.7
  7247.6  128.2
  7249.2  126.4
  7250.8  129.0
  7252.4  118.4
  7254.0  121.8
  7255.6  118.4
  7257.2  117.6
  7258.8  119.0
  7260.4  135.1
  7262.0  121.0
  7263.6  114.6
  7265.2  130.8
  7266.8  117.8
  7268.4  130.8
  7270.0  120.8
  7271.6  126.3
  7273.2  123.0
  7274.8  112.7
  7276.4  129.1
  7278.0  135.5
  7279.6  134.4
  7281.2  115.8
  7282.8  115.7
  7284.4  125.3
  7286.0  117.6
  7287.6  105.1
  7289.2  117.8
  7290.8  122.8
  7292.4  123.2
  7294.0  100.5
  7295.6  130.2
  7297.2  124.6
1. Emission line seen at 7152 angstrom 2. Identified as [S II]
